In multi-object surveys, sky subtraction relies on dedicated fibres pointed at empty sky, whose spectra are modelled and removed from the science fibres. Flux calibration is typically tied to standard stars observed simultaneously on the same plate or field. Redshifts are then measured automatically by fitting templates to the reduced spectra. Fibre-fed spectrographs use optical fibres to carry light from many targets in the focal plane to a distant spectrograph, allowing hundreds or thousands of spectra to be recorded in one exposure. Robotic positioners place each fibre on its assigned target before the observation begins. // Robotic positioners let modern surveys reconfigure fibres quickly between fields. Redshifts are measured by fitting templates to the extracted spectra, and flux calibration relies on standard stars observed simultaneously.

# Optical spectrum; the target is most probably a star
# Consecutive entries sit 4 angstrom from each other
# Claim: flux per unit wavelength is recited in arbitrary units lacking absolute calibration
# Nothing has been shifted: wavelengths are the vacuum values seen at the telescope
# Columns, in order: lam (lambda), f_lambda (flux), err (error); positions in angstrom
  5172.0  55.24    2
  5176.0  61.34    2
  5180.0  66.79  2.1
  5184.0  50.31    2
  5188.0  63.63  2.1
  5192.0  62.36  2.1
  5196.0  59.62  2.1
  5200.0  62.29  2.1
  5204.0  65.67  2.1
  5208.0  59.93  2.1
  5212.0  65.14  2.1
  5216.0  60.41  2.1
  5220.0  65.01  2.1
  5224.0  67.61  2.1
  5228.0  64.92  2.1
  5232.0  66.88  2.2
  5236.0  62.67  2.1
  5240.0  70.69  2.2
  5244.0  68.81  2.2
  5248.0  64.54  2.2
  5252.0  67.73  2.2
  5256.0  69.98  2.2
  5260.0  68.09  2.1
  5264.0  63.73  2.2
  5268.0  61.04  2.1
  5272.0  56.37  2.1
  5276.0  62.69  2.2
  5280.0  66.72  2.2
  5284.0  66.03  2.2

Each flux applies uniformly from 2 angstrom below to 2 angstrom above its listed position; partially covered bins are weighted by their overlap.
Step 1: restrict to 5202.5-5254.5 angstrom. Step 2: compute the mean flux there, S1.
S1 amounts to 65.4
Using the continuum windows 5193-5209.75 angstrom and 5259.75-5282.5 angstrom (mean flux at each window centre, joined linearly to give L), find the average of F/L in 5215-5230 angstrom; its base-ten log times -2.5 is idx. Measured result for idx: -0.044 mag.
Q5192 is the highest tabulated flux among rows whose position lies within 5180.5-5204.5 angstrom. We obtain 65.67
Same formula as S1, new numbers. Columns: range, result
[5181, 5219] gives 61.3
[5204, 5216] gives 62.7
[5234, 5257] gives 67.3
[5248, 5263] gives 67.7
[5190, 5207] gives 62.3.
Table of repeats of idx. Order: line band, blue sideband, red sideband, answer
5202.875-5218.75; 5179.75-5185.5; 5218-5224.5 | 0.013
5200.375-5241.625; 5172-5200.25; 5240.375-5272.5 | -0.029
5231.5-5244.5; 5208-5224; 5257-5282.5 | -0.060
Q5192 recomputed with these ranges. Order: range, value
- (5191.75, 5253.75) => 70.69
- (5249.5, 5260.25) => 69.98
